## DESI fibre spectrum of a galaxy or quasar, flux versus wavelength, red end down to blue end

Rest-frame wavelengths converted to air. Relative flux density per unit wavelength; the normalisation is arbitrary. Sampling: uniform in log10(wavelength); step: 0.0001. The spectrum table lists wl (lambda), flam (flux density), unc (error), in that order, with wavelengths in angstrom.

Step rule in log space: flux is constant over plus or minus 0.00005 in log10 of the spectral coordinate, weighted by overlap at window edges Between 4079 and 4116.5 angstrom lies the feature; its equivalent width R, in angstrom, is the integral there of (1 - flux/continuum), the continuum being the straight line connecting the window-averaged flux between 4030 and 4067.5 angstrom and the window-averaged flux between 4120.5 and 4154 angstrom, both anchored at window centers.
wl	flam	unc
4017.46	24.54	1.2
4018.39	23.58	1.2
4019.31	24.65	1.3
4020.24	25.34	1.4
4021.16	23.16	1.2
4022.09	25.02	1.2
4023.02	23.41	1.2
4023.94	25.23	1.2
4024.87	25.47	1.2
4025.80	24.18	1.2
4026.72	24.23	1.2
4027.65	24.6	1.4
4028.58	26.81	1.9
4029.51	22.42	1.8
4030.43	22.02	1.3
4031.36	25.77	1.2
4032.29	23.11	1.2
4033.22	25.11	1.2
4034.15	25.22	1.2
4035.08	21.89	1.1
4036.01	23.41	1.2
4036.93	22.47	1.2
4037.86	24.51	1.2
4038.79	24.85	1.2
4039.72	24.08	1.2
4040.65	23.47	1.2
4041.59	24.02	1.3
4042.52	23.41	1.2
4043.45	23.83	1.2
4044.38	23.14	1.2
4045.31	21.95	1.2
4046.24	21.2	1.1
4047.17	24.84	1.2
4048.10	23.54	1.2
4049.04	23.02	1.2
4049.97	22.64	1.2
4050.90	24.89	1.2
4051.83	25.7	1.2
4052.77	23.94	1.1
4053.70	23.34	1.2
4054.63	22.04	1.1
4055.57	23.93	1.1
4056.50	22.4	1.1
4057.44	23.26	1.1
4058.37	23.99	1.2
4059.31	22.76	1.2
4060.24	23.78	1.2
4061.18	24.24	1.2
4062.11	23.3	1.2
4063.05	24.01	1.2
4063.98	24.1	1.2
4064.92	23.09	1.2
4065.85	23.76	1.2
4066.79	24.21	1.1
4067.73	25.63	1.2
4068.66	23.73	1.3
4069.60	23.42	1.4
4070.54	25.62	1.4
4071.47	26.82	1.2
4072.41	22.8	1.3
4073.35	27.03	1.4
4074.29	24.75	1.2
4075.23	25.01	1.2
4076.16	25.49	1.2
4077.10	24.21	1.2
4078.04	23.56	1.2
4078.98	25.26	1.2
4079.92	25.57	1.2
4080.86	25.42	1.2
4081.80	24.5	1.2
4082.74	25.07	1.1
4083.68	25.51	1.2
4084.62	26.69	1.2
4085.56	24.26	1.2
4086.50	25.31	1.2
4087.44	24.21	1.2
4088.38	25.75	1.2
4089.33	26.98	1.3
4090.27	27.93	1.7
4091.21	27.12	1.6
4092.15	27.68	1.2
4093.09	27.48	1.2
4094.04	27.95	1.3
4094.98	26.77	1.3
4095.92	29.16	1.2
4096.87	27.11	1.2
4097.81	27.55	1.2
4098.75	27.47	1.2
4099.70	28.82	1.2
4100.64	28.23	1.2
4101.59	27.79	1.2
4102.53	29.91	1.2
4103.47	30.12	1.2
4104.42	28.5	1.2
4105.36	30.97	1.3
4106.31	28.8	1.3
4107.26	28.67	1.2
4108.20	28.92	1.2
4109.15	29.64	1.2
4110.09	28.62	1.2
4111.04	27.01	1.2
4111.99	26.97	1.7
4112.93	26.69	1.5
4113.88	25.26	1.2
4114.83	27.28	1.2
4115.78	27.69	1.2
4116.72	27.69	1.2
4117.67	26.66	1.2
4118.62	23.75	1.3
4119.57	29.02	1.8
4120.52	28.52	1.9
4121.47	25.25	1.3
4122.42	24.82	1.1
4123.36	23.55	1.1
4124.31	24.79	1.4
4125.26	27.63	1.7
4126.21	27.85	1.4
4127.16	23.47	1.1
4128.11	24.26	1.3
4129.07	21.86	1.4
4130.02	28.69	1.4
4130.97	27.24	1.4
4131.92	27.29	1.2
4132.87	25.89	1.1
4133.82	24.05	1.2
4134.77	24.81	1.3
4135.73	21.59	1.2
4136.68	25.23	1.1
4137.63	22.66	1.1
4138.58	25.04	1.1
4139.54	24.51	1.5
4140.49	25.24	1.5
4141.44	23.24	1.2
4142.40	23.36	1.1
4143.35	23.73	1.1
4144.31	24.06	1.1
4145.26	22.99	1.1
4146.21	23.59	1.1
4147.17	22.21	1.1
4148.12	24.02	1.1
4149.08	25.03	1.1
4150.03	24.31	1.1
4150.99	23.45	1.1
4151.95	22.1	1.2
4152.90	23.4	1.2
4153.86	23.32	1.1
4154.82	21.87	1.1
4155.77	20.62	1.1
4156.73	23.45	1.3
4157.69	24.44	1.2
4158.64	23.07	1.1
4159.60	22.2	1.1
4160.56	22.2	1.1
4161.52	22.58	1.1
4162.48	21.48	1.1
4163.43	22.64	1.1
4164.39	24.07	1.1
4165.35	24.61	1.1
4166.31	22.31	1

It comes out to -5.0 angstrom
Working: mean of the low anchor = 23.6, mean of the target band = 27.3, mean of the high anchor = 24.5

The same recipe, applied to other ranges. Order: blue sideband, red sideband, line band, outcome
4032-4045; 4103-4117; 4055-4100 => 1.6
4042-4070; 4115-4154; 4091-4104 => -2.1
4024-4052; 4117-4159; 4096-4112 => -2.9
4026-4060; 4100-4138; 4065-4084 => 0.1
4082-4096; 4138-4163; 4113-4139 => -1.2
